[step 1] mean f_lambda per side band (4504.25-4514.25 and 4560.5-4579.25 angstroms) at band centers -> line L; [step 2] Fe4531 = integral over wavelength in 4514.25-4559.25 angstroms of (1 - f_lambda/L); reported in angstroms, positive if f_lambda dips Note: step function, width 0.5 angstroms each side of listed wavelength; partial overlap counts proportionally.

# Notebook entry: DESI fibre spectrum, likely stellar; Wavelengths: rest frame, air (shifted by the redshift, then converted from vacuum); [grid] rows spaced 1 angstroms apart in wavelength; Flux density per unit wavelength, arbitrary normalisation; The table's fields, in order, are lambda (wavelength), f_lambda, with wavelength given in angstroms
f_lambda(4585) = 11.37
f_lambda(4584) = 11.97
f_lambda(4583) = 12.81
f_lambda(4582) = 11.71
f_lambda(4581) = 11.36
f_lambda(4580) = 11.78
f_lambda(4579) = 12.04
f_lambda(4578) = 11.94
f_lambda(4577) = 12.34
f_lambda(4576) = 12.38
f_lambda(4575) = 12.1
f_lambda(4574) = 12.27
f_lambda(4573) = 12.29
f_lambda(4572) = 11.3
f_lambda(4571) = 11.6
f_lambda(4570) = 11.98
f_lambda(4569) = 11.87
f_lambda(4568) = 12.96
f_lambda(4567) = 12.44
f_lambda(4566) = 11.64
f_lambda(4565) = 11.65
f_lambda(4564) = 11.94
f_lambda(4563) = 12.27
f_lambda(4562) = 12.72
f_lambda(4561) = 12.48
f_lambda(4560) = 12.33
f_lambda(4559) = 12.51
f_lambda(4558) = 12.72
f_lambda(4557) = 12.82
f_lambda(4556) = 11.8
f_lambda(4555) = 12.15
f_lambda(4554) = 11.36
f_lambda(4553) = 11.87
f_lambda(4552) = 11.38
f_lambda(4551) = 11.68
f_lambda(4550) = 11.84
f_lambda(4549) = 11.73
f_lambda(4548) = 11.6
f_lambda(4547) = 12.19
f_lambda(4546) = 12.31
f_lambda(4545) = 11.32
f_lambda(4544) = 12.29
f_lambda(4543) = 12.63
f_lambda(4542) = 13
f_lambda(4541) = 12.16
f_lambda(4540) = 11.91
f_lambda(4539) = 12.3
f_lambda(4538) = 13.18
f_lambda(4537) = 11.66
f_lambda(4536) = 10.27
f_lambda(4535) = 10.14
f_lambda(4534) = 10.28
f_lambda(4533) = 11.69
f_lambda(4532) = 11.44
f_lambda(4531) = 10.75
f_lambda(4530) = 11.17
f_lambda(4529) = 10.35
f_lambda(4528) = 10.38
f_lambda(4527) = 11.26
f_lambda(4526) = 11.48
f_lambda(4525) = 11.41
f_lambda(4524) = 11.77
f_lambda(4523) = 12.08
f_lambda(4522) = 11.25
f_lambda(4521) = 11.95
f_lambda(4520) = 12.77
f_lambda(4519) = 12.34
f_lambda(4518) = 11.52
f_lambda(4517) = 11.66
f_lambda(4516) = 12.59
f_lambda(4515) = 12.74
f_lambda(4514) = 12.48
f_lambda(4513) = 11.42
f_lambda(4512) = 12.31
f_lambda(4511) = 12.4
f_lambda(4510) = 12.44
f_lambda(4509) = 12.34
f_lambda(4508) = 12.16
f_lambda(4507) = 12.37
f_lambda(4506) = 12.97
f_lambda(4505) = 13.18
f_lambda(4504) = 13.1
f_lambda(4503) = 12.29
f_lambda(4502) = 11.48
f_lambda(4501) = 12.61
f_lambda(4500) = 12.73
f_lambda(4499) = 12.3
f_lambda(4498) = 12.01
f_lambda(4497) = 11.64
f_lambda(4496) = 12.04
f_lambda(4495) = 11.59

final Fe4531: 1.9 angstroms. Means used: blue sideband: 12.4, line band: 11.8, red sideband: 12.1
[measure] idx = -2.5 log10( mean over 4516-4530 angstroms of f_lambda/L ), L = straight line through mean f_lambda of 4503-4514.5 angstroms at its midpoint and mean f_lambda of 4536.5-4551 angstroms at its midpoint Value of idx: 0.068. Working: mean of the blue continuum 12.5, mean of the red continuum 12.1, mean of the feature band 11.6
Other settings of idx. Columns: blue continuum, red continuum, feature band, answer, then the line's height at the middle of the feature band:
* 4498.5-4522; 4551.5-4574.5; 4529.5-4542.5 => 0.063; 12.2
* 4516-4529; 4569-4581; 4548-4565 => -0.020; 11.9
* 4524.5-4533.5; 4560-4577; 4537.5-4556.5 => -0.043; 11.6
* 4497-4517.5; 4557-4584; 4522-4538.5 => 0.099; 12.3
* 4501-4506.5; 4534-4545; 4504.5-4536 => 0.046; 12.3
